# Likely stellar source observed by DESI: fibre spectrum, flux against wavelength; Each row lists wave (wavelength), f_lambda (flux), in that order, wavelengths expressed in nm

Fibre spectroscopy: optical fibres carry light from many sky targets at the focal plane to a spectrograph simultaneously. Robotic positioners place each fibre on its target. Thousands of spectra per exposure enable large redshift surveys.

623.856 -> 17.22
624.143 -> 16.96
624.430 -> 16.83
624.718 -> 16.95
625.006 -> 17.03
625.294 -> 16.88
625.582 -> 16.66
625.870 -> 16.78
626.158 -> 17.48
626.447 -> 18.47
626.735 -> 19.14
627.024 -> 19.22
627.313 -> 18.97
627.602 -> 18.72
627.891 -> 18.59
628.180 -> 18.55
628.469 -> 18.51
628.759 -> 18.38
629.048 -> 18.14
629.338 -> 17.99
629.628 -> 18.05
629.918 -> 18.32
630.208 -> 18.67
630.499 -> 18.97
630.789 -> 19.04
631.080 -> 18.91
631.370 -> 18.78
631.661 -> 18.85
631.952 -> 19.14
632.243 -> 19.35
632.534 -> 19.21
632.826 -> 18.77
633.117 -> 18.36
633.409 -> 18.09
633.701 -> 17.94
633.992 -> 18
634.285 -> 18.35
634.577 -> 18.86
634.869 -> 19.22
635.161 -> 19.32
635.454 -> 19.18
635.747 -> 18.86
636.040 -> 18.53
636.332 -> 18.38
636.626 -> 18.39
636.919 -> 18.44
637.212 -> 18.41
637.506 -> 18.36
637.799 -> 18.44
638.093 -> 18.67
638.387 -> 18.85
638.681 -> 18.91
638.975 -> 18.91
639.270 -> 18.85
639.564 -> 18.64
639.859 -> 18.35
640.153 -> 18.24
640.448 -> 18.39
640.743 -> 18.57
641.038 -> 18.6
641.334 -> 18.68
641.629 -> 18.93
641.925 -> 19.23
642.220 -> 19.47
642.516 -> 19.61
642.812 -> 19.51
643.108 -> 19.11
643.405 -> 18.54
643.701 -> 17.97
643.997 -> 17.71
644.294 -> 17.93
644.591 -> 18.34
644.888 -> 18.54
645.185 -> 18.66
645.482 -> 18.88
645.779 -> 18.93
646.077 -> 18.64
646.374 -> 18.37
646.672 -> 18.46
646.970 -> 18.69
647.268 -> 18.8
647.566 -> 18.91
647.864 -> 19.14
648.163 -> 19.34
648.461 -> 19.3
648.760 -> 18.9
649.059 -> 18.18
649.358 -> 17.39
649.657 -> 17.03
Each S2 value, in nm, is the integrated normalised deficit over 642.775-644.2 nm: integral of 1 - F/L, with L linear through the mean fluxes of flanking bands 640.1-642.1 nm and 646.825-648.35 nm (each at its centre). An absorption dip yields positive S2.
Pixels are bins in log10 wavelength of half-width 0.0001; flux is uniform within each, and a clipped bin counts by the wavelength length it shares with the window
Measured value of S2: 0.025 nm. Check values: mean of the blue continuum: 18.7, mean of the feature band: 18.5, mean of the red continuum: 19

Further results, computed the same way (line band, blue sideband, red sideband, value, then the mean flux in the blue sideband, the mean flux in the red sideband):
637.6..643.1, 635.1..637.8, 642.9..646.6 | -0.08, 18.6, 18.5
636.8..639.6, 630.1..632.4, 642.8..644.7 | 0.00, 19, 18.4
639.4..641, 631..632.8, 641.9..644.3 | 0.04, 19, 18.8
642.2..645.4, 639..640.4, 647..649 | 0.02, 18.5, 19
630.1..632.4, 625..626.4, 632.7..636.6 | -0.12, 17.1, 18.6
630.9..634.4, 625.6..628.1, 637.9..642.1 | -0.03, 18.3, 18.7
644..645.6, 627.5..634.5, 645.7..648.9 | 0.04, 18.6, 18.9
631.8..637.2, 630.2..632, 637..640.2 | 0.03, 18.9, 18.6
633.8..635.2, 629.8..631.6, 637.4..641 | 0.00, 18.8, 18.6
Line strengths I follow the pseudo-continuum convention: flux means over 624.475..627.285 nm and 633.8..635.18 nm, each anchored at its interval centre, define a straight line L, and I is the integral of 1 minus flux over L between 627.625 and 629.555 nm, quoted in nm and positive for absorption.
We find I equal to -0.043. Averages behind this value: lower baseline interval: 17.6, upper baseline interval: 18.7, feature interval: 18.4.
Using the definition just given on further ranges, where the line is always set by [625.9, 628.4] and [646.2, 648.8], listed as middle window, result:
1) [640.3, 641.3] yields 0.012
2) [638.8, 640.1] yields 0.006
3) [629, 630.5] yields 0.023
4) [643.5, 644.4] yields 0.044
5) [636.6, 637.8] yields 0.020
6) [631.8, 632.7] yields -0.028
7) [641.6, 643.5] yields -0.044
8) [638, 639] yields -0.005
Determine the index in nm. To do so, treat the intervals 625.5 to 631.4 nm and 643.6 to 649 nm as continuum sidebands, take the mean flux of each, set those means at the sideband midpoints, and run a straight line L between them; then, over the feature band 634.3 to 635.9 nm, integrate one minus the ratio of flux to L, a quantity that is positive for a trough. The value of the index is -0.046 nm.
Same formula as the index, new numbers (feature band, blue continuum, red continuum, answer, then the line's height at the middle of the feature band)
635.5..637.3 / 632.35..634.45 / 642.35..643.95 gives 0.001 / 18.6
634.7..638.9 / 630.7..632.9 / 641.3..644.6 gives 0.042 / 18.9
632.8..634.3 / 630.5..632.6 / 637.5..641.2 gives 0.057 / 18.9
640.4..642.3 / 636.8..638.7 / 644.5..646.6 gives -0.025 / 18.6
